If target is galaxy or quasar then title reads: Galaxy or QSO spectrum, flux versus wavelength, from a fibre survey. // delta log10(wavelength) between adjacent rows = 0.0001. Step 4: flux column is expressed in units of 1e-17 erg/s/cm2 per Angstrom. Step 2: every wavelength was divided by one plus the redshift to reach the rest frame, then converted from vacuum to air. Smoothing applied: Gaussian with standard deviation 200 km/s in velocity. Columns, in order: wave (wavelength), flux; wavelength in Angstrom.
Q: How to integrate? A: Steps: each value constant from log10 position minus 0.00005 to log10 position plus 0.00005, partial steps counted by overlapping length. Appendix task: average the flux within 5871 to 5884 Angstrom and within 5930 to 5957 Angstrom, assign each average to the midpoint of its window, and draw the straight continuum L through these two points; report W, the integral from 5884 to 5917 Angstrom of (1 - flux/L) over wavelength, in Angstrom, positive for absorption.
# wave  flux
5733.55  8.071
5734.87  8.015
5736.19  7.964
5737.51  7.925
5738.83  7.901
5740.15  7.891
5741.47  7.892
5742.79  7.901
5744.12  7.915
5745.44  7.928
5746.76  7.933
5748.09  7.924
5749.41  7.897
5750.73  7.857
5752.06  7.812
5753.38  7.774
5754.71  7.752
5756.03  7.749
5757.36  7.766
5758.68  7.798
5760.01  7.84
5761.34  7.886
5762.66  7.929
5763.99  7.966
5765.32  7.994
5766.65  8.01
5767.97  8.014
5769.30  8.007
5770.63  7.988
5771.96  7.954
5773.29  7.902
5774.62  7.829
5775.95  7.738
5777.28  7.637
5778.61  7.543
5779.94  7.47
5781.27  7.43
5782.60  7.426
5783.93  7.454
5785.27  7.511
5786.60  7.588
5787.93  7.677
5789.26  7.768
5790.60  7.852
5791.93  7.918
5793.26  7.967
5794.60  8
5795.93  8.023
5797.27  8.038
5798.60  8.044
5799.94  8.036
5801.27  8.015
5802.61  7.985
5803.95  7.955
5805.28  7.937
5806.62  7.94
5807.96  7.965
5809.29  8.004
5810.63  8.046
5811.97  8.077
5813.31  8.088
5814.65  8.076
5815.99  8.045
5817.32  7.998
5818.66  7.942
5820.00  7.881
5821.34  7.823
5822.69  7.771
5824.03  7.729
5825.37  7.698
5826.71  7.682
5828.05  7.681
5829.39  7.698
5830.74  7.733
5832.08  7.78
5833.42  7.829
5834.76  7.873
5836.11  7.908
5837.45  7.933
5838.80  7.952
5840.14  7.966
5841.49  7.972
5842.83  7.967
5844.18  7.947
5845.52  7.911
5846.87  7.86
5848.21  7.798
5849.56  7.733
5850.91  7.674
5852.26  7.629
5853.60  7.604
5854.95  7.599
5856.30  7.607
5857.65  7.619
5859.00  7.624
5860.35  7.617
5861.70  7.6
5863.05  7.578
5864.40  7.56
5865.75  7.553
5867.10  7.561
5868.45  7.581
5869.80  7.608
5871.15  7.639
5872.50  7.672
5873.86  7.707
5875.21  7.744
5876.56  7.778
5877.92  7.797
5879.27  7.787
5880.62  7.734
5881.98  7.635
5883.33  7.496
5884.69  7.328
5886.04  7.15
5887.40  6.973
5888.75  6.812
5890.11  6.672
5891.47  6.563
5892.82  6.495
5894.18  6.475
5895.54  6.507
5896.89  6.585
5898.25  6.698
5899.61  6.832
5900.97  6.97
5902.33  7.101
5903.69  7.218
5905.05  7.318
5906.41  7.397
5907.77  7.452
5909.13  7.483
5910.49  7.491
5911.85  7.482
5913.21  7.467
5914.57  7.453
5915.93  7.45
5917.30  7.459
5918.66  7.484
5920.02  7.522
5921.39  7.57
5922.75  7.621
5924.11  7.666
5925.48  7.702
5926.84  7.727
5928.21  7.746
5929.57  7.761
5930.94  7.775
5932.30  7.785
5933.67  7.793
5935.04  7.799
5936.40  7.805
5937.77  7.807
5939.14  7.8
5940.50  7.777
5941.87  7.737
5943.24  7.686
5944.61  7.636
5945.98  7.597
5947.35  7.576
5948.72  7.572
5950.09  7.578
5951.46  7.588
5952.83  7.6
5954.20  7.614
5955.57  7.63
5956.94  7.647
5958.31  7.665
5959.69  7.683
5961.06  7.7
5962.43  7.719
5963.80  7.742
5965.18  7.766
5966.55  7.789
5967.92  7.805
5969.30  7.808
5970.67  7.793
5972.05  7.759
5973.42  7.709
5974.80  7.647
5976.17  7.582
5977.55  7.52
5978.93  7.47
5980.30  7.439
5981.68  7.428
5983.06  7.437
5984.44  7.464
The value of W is 2.7 Angstrom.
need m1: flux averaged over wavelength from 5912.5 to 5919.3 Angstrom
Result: 7.46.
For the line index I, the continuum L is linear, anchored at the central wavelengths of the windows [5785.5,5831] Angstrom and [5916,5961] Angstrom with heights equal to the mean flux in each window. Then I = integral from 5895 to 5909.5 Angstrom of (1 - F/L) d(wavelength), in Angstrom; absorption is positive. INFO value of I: 1.3 Angstrom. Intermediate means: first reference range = 7.9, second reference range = 7.67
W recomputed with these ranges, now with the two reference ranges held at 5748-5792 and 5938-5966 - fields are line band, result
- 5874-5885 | 0.1 Angstrom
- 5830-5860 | -0.2 Angstrom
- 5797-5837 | -0.8 Angstrom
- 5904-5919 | 0.5 Angstrom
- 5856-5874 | 0.3 Angstrom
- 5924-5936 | -0.1 Angstrom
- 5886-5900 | 1.9 Angstrom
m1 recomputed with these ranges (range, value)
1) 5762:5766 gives 7.95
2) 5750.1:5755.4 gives 7.8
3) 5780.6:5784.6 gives 7.44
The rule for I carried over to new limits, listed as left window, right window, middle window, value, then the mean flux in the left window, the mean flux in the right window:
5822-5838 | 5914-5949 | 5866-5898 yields 1.87 Angstrom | 7.77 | 7.67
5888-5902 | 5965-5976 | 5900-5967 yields -3.49 Angstrom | 6.67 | 7.76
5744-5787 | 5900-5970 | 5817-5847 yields -0.49 Angstrom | 7.79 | 7.61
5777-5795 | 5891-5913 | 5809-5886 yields -4.65 Angstrom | 7.66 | 7.02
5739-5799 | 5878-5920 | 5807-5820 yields -0.70 Angstrom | 7.83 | 7.18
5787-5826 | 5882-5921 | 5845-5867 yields -0.40 Angstrom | 7.94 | 7.13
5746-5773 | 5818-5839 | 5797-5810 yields -0.26 Angstrom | 7.89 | 7.8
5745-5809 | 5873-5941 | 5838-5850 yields -0.46 Angstrom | 7.84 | 7.39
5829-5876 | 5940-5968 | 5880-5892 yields 0.86 Angstrom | 7.73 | 7.67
